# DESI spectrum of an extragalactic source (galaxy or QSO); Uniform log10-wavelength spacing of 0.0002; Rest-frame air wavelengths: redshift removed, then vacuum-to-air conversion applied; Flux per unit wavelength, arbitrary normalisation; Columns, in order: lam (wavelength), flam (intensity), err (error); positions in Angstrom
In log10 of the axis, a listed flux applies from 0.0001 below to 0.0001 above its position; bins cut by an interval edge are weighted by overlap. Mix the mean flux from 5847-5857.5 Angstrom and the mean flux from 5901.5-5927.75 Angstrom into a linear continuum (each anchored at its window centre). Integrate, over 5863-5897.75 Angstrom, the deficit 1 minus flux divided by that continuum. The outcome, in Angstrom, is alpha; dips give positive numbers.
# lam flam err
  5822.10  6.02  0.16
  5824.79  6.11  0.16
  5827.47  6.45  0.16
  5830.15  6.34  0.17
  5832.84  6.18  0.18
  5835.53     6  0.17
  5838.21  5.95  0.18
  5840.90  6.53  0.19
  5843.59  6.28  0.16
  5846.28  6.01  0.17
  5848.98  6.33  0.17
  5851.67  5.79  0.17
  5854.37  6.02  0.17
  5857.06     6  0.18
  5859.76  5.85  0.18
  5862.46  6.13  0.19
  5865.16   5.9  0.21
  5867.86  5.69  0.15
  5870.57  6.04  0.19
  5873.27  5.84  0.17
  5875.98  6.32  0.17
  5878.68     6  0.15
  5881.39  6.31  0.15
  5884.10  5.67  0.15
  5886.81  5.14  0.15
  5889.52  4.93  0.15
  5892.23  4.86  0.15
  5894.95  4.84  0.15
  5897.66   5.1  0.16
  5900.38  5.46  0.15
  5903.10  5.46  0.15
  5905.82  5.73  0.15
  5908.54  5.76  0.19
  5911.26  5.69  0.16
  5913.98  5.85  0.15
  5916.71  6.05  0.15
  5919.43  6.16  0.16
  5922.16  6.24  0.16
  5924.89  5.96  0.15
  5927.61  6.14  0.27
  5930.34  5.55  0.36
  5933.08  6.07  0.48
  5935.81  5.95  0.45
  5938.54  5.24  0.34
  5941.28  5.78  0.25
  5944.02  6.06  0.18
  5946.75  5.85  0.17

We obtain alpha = 2.1 Angstrom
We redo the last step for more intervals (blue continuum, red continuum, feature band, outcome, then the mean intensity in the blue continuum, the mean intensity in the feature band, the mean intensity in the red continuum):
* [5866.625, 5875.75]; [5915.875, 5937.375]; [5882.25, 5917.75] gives 3.2 Angstrom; 5.91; 5.43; 6.01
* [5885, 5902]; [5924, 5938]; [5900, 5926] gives -1.6 Angstrom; 5.08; 5.85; 5.9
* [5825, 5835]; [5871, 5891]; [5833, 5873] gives 0.0 Angstrom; 6.27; 6.04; 5.75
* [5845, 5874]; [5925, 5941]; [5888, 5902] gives 2.0 Angstrom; 5.97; 5.05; 5.8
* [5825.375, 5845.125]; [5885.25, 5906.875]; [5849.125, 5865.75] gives -0.3 Angstrom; 6.24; 5.98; 5.19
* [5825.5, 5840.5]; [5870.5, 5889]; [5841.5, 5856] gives 0.0 Angstrom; 6.21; 6.11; 5.85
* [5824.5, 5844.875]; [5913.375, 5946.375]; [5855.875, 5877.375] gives 0.6 Angstrom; 6.24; 5.97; 5.92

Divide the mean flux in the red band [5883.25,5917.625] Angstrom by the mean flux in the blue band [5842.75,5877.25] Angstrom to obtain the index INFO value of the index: 0.90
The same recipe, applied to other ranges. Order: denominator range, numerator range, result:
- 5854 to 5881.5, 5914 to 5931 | 1.00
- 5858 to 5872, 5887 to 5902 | 0.85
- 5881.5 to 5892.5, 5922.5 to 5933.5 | 1.12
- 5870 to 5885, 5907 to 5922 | 0.98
